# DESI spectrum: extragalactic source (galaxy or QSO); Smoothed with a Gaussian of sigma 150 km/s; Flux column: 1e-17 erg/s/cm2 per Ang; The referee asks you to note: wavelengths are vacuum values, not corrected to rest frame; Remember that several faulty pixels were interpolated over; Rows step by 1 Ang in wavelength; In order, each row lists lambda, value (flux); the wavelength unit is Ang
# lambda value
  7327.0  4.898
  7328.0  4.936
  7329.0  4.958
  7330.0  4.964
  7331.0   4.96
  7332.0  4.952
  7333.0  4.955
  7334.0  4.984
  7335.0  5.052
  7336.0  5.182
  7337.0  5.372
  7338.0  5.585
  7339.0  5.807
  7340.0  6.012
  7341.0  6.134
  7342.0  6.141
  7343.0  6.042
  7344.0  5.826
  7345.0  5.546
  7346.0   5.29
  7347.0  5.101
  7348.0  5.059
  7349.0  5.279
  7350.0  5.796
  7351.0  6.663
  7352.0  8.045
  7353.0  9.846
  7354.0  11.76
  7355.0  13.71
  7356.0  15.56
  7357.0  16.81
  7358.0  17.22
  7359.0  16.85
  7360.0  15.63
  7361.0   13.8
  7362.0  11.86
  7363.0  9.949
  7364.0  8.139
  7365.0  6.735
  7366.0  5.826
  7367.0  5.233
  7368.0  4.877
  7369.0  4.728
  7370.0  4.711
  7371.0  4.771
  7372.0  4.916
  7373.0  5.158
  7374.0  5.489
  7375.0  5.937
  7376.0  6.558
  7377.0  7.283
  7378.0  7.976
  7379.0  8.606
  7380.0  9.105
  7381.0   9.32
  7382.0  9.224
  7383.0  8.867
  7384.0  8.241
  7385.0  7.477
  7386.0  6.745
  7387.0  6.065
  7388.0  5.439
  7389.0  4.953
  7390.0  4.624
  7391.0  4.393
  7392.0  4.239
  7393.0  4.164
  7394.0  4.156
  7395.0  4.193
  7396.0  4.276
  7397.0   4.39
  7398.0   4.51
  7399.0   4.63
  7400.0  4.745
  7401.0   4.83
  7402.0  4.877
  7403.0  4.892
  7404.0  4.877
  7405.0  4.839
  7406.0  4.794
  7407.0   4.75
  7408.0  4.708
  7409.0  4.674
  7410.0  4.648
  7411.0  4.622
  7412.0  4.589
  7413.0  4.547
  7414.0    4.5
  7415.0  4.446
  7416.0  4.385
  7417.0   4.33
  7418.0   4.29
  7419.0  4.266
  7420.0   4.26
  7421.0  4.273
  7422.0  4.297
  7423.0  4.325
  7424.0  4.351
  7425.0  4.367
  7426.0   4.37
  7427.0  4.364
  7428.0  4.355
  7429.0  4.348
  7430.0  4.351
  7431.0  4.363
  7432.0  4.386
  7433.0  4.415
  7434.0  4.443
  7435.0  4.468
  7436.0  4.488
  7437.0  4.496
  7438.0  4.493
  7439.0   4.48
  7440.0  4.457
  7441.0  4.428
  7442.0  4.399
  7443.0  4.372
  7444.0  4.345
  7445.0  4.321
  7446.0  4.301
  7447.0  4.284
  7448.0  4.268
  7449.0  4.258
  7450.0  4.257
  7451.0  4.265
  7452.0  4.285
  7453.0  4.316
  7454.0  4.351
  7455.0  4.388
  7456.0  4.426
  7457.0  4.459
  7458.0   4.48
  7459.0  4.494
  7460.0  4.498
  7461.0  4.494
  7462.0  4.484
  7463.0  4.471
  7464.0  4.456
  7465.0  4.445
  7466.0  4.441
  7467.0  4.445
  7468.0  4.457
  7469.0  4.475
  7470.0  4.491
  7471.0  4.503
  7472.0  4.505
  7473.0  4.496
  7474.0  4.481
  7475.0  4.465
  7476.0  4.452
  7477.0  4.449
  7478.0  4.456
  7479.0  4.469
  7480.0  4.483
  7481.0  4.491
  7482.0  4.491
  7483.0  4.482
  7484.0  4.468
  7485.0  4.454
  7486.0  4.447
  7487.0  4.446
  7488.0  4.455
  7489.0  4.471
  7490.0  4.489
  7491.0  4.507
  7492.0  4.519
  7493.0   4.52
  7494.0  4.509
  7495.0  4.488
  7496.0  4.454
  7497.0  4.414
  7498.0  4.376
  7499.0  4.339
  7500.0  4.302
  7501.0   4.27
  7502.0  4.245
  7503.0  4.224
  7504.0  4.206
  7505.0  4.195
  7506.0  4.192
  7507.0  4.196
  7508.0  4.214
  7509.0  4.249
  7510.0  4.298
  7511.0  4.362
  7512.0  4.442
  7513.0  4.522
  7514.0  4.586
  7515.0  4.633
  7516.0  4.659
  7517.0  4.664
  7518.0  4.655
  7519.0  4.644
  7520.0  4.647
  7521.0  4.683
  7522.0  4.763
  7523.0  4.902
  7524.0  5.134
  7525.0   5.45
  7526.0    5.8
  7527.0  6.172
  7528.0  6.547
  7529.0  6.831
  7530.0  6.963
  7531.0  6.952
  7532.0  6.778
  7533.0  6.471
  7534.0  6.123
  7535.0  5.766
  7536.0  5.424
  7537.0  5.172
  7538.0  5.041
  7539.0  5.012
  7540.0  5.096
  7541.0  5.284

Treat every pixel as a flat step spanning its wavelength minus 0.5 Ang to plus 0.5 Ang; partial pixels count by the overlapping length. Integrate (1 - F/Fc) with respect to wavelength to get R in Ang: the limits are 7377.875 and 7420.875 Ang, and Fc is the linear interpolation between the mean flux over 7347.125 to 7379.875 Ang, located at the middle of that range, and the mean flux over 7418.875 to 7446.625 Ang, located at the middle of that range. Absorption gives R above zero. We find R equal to 7.7 Ang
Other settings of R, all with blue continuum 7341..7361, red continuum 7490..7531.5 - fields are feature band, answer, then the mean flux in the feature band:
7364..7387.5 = 5.6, 6.72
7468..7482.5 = 3.4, 4.48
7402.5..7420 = 7.2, 4.59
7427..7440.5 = 5.1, 4.42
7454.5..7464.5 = 3.0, 4.46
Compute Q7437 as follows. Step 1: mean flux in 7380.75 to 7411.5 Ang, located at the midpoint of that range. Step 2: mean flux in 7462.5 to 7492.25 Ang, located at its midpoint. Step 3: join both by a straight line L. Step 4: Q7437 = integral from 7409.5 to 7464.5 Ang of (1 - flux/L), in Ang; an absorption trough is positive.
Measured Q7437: 5.7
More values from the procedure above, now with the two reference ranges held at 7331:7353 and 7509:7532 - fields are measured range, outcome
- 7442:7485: 7.6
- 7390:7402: 2.4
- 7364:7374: 0.5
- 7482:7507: 4.2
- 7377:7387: -4.6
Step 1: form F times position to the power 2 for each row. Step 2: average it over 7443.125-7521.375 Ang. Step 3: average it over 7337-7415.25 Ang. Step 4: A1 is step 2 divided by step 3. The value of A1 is 0.67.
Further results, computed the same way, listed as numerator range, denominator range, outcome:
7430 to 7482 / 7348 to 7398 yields 0.58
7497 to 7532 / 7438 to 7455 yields 1.15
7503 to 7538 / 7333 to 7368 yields 0.64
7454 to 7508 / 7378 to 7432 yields 0.88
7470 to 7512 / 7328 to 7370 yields 0.59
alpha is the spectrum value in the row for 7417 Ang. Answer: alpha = 4.33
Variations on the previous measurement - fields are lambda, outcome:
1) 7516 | 4.659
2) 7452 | 4.285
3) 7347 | 5.101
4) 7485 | 4.454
